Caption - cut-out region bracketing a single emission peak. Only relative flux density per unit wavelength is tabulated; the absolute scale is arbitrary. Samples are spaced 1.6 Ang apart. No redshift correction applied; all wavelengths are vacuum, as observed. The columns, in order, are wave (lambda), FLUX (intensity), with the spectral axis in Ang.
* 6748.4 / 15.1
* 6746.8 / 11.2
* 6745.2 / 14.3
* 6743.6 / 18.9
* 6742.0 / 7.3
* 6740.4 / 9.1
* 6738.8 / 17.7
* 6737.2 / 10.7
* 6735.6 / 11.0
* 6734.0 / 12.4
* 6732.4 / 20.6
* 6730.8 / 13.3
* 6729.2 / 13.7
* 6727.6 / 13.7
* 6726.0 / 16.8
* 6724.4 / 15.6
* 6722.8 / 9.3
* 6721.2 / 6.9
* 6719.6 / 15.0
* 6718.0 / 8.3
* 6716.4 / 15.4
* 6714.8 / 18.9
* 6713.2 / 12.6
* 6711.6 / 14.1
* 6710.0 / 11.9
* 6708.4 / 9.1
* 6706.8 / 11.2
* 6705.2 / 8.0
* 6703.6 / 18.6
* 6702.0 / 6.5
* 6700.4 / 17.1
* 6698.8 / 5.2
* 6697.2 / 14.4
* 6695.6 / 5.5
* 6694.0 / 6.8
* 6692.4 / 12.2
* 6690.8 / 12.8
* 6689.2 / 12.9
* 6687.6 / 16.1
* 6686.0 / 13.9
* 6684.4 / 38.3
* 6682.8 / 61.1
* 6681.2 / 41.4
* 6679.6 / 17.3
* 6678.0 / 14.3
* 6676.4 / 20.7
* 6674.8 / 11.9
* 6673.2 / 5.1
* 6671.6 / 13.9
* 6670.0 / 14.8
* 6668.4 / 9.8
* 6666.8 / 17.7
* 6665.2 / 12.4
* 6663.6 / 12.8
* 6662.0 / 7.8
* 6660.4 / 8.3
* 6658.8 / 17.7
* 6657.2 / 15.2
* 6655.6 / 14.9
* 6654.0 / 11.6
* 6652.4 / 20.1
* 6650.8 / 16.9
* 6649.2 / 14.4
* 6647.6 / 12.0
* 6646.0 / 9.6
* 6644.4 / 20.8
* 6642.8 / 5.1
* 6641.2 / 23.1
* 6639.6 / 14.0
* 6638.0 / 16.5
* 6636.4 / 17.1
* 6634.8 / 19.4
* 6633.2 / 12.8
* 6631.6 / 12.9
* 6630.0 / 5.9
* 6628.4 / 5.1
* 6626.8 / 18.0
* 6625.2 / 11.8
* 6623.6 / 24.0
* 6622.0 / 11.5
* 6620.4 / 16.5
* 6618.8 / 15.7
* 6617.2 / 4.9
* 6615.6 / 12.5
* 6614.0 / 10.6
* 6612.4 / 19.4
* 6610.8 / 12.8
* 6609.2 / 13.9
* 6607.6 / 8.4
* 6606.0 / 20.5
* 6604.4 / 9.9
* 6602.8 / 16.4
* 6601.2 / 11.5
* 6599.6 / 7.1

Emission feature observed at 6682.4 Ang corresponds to Hbeta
